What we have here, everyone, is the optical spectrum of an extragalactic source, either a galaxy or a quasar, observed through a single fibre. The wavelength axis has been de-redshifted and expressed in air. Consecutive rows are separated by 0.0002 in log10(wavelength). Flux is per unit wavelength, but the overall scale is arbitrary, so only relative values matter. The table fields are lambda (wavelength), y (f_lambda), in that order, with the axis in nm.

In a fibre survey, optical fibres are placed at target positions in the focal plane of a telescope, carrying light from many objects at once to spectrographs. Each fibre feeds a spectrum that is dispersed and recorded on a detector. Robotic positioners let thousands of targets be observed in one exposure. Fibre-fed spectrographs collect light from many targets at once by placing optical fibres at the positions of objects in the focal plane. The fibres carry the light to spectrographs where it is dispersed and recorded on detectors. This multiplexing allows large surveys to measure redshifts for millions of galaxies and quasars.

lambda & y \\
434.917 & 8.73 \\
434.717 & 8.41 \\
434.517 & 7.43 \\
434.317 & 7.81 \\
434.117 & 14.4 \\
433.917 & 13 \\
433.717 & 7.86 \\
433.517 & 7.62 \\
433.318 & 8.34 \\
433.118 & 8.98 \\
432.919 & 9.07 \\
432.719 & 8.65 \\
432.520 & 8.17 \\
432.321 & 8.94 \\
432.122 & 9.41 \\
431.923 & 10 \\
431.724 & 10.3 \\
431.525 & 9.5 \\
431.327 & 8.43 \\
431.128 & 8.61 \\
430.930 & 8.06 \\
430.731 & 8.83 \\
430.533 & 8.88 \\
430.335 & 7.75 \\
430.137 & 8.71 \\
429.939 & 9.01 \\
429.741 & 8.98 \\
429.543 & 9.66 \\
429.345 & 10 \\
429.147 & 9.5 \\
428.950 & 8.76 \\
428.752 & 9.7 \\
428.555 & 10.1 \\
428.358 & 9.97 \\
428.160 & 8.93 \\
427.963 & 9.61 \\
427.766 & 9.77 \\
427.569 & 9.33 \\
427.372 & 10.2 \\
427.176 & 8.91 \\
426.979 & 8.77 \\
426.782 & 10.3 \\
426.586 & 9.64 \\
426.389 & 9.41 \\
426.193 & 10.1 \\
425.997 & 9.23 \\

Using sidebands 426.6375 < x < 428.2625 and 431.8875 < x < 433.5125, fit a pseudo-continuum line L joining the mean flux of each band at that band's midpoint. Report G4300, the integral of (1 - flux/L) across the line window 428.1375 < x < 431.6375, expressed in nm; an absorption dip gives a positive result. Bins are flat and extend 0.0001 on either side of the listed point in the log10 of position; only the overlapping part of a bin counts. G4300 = 0.04 nm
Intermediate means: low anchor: 9.48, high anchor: 8.83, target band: 9.08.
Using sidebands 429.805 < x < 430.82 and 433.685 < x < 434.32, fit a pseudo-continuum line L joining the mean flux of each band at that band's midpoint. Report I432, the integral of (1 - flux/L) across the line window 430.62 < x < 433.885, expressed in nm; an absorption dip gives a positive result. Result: 0.394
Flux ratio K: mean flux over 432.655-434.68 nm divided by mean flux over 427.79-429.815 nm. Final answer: 1.0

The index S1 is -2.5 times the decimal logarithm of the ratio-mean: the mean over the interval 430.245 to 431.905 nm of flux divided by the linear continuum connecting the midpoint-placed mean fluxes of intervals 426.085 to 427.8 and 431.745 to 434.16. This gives 0.07 mag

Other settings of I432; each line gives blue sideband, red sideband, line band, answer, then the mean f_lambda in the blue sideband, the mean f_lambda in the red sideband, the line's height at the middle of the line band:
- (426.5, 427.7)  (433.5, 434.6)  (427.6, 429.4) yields 0.01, 9.53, 9.87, 9.6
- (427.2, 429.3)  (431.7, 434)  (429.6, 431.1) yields 0.12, 9.58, 9.13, 9.37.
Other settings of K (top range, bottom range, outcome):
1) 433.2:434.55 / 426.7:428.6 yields 1.00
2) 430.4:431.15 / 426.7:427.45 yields 0.90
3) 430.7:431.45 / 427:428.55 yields 0.89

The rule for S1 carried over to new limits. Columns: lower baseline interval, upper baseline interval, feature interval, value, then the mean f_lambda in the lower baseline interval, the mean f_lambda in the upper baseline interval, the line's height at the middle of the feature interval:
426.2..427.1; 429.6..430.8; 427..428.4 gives -0.018 mag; 9.57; 8.73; 9.32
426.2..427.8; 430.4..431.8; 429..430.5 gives 0.006 mag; 9.56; 8.9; 9.12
